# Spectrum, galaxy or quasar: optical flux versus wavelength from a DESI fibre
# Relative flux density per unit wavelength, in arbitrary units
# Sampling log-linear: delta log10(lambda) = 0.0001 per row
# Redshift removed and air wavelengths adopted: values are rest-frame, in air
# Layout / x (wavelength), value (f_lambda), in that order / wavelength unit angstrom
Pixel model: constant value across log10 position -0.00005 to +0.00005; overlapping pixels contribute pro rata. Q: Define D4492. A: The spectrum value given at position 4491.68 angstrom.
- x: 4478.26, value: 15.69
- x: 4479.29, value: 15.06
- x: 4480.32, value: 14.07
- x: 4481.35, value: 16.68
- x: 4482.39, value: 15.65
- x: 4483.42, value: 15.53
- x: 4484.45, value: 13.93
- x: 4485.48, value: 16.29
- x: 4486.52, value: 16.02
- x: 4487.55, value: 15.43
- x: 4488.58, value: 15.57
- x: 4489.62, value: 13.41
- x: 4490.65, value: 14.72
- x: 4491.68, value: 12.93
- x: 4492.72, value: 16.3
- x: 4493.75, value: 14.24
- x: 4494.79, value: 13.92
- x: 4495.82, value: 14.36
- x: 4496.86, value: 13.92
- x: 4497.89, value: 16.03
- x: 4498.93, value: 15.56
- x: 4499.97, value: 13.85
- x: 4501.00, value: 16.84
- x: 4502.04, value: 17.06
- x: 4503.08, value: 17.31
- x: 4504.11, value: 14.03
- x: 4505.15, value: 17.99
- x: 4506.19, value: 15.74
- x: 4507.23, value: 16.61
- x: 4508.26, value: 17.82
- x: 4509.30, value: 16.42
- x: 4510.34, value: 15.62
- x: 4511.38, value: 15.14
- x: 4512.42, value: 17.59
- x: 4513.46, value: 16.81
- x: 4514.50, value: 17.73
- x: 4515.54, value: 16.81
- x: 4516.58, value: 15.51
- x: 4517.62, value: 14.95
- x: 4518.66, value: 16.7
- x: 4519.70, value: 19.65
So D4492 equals 12.93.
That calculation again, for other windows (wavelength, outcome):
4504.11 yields 14.03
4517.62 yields 14.95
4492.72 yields 16.3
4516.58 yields 15.51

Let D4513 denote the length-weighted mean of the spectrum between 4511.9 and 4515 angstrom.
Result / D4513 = 17.4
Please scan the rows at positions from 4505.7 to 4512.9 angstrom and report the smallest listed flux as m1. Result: 15.14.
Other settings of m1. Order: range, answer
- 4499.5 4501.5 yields 13.85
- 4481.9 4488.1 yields 13.93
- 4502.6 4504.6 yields 14.03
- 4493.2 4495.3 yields 13.92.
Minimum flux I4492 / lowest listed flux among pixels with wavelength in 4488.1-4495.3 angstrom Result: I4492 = 12.93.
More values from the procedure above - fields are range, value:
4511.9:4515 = 16.81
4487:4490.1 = 13.41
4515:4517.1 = 15.51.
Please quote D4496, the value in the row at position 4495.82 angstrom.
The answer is 14.36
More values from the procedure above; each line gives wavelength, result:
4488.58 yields 15.57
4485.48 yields 16.29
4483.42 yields 15.53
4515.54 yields 16.81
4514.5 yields 17.73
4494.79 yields 13.92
